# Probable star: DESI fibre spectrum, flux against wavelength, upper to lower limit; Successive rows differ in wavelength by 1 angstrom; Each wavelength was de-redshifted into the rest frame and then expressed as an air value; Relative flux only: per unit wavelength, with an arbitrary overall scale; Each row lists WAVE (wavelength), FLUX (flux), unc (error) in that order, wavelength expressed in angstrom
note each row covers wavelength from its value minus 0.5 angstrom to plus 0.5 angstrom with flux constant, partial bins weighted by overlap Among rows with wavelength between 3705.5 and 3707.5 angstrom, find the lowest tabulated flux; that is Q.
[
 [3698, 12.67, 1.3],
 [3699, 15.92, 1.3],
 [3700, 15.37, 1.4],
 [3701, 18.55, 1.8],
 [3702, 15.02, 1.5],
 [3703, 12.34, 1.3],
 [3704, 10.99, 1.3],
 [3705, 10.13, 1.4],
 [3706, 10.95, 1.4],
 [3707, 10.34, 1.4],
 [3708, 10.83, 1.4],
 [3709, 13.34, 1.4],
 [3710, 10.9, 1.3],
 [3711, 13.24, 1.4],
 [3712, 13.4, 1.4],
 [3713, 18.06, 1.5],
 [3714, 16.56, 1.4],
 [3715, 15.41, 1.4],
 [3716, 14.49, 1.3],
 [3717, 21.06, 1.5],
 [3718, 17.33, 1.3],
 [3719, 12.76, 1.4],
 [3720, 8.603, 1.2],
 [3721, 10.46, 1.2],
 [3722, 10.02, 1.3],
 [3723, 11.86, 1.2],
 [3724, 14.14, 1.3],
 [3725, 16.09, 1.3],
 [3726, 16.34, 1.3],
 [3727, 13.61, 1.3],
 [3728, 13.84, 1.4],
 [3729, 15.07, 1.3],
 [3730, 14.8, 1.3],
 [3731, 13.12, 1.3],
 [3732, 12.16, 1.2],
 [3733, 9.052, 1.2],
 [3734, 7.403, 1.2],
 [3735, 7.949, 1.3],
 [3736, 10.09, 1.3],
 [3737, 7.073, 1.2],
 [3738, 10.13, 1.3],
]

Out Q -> 10.34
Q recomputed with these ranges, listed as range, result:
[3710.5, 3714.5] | 13.24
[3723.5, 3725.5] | 14.14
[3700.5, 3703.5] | 12.34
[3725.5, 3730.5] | 13.61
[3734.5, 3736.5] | 7.949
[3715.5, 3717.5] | 14.49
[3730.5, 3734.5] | 7.403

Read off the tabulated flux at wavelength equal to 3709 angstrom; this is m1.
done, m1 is 13.34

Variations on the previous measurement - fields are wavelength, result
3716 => 14.49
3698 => 12.67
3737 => 7.073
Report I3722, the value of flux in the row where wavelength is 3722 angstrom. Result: 10.02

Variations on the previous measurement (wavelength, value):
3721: 10.46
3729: 15.07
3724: 14.14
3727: 13.61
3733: 9.052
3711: 13.24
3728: 13.84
